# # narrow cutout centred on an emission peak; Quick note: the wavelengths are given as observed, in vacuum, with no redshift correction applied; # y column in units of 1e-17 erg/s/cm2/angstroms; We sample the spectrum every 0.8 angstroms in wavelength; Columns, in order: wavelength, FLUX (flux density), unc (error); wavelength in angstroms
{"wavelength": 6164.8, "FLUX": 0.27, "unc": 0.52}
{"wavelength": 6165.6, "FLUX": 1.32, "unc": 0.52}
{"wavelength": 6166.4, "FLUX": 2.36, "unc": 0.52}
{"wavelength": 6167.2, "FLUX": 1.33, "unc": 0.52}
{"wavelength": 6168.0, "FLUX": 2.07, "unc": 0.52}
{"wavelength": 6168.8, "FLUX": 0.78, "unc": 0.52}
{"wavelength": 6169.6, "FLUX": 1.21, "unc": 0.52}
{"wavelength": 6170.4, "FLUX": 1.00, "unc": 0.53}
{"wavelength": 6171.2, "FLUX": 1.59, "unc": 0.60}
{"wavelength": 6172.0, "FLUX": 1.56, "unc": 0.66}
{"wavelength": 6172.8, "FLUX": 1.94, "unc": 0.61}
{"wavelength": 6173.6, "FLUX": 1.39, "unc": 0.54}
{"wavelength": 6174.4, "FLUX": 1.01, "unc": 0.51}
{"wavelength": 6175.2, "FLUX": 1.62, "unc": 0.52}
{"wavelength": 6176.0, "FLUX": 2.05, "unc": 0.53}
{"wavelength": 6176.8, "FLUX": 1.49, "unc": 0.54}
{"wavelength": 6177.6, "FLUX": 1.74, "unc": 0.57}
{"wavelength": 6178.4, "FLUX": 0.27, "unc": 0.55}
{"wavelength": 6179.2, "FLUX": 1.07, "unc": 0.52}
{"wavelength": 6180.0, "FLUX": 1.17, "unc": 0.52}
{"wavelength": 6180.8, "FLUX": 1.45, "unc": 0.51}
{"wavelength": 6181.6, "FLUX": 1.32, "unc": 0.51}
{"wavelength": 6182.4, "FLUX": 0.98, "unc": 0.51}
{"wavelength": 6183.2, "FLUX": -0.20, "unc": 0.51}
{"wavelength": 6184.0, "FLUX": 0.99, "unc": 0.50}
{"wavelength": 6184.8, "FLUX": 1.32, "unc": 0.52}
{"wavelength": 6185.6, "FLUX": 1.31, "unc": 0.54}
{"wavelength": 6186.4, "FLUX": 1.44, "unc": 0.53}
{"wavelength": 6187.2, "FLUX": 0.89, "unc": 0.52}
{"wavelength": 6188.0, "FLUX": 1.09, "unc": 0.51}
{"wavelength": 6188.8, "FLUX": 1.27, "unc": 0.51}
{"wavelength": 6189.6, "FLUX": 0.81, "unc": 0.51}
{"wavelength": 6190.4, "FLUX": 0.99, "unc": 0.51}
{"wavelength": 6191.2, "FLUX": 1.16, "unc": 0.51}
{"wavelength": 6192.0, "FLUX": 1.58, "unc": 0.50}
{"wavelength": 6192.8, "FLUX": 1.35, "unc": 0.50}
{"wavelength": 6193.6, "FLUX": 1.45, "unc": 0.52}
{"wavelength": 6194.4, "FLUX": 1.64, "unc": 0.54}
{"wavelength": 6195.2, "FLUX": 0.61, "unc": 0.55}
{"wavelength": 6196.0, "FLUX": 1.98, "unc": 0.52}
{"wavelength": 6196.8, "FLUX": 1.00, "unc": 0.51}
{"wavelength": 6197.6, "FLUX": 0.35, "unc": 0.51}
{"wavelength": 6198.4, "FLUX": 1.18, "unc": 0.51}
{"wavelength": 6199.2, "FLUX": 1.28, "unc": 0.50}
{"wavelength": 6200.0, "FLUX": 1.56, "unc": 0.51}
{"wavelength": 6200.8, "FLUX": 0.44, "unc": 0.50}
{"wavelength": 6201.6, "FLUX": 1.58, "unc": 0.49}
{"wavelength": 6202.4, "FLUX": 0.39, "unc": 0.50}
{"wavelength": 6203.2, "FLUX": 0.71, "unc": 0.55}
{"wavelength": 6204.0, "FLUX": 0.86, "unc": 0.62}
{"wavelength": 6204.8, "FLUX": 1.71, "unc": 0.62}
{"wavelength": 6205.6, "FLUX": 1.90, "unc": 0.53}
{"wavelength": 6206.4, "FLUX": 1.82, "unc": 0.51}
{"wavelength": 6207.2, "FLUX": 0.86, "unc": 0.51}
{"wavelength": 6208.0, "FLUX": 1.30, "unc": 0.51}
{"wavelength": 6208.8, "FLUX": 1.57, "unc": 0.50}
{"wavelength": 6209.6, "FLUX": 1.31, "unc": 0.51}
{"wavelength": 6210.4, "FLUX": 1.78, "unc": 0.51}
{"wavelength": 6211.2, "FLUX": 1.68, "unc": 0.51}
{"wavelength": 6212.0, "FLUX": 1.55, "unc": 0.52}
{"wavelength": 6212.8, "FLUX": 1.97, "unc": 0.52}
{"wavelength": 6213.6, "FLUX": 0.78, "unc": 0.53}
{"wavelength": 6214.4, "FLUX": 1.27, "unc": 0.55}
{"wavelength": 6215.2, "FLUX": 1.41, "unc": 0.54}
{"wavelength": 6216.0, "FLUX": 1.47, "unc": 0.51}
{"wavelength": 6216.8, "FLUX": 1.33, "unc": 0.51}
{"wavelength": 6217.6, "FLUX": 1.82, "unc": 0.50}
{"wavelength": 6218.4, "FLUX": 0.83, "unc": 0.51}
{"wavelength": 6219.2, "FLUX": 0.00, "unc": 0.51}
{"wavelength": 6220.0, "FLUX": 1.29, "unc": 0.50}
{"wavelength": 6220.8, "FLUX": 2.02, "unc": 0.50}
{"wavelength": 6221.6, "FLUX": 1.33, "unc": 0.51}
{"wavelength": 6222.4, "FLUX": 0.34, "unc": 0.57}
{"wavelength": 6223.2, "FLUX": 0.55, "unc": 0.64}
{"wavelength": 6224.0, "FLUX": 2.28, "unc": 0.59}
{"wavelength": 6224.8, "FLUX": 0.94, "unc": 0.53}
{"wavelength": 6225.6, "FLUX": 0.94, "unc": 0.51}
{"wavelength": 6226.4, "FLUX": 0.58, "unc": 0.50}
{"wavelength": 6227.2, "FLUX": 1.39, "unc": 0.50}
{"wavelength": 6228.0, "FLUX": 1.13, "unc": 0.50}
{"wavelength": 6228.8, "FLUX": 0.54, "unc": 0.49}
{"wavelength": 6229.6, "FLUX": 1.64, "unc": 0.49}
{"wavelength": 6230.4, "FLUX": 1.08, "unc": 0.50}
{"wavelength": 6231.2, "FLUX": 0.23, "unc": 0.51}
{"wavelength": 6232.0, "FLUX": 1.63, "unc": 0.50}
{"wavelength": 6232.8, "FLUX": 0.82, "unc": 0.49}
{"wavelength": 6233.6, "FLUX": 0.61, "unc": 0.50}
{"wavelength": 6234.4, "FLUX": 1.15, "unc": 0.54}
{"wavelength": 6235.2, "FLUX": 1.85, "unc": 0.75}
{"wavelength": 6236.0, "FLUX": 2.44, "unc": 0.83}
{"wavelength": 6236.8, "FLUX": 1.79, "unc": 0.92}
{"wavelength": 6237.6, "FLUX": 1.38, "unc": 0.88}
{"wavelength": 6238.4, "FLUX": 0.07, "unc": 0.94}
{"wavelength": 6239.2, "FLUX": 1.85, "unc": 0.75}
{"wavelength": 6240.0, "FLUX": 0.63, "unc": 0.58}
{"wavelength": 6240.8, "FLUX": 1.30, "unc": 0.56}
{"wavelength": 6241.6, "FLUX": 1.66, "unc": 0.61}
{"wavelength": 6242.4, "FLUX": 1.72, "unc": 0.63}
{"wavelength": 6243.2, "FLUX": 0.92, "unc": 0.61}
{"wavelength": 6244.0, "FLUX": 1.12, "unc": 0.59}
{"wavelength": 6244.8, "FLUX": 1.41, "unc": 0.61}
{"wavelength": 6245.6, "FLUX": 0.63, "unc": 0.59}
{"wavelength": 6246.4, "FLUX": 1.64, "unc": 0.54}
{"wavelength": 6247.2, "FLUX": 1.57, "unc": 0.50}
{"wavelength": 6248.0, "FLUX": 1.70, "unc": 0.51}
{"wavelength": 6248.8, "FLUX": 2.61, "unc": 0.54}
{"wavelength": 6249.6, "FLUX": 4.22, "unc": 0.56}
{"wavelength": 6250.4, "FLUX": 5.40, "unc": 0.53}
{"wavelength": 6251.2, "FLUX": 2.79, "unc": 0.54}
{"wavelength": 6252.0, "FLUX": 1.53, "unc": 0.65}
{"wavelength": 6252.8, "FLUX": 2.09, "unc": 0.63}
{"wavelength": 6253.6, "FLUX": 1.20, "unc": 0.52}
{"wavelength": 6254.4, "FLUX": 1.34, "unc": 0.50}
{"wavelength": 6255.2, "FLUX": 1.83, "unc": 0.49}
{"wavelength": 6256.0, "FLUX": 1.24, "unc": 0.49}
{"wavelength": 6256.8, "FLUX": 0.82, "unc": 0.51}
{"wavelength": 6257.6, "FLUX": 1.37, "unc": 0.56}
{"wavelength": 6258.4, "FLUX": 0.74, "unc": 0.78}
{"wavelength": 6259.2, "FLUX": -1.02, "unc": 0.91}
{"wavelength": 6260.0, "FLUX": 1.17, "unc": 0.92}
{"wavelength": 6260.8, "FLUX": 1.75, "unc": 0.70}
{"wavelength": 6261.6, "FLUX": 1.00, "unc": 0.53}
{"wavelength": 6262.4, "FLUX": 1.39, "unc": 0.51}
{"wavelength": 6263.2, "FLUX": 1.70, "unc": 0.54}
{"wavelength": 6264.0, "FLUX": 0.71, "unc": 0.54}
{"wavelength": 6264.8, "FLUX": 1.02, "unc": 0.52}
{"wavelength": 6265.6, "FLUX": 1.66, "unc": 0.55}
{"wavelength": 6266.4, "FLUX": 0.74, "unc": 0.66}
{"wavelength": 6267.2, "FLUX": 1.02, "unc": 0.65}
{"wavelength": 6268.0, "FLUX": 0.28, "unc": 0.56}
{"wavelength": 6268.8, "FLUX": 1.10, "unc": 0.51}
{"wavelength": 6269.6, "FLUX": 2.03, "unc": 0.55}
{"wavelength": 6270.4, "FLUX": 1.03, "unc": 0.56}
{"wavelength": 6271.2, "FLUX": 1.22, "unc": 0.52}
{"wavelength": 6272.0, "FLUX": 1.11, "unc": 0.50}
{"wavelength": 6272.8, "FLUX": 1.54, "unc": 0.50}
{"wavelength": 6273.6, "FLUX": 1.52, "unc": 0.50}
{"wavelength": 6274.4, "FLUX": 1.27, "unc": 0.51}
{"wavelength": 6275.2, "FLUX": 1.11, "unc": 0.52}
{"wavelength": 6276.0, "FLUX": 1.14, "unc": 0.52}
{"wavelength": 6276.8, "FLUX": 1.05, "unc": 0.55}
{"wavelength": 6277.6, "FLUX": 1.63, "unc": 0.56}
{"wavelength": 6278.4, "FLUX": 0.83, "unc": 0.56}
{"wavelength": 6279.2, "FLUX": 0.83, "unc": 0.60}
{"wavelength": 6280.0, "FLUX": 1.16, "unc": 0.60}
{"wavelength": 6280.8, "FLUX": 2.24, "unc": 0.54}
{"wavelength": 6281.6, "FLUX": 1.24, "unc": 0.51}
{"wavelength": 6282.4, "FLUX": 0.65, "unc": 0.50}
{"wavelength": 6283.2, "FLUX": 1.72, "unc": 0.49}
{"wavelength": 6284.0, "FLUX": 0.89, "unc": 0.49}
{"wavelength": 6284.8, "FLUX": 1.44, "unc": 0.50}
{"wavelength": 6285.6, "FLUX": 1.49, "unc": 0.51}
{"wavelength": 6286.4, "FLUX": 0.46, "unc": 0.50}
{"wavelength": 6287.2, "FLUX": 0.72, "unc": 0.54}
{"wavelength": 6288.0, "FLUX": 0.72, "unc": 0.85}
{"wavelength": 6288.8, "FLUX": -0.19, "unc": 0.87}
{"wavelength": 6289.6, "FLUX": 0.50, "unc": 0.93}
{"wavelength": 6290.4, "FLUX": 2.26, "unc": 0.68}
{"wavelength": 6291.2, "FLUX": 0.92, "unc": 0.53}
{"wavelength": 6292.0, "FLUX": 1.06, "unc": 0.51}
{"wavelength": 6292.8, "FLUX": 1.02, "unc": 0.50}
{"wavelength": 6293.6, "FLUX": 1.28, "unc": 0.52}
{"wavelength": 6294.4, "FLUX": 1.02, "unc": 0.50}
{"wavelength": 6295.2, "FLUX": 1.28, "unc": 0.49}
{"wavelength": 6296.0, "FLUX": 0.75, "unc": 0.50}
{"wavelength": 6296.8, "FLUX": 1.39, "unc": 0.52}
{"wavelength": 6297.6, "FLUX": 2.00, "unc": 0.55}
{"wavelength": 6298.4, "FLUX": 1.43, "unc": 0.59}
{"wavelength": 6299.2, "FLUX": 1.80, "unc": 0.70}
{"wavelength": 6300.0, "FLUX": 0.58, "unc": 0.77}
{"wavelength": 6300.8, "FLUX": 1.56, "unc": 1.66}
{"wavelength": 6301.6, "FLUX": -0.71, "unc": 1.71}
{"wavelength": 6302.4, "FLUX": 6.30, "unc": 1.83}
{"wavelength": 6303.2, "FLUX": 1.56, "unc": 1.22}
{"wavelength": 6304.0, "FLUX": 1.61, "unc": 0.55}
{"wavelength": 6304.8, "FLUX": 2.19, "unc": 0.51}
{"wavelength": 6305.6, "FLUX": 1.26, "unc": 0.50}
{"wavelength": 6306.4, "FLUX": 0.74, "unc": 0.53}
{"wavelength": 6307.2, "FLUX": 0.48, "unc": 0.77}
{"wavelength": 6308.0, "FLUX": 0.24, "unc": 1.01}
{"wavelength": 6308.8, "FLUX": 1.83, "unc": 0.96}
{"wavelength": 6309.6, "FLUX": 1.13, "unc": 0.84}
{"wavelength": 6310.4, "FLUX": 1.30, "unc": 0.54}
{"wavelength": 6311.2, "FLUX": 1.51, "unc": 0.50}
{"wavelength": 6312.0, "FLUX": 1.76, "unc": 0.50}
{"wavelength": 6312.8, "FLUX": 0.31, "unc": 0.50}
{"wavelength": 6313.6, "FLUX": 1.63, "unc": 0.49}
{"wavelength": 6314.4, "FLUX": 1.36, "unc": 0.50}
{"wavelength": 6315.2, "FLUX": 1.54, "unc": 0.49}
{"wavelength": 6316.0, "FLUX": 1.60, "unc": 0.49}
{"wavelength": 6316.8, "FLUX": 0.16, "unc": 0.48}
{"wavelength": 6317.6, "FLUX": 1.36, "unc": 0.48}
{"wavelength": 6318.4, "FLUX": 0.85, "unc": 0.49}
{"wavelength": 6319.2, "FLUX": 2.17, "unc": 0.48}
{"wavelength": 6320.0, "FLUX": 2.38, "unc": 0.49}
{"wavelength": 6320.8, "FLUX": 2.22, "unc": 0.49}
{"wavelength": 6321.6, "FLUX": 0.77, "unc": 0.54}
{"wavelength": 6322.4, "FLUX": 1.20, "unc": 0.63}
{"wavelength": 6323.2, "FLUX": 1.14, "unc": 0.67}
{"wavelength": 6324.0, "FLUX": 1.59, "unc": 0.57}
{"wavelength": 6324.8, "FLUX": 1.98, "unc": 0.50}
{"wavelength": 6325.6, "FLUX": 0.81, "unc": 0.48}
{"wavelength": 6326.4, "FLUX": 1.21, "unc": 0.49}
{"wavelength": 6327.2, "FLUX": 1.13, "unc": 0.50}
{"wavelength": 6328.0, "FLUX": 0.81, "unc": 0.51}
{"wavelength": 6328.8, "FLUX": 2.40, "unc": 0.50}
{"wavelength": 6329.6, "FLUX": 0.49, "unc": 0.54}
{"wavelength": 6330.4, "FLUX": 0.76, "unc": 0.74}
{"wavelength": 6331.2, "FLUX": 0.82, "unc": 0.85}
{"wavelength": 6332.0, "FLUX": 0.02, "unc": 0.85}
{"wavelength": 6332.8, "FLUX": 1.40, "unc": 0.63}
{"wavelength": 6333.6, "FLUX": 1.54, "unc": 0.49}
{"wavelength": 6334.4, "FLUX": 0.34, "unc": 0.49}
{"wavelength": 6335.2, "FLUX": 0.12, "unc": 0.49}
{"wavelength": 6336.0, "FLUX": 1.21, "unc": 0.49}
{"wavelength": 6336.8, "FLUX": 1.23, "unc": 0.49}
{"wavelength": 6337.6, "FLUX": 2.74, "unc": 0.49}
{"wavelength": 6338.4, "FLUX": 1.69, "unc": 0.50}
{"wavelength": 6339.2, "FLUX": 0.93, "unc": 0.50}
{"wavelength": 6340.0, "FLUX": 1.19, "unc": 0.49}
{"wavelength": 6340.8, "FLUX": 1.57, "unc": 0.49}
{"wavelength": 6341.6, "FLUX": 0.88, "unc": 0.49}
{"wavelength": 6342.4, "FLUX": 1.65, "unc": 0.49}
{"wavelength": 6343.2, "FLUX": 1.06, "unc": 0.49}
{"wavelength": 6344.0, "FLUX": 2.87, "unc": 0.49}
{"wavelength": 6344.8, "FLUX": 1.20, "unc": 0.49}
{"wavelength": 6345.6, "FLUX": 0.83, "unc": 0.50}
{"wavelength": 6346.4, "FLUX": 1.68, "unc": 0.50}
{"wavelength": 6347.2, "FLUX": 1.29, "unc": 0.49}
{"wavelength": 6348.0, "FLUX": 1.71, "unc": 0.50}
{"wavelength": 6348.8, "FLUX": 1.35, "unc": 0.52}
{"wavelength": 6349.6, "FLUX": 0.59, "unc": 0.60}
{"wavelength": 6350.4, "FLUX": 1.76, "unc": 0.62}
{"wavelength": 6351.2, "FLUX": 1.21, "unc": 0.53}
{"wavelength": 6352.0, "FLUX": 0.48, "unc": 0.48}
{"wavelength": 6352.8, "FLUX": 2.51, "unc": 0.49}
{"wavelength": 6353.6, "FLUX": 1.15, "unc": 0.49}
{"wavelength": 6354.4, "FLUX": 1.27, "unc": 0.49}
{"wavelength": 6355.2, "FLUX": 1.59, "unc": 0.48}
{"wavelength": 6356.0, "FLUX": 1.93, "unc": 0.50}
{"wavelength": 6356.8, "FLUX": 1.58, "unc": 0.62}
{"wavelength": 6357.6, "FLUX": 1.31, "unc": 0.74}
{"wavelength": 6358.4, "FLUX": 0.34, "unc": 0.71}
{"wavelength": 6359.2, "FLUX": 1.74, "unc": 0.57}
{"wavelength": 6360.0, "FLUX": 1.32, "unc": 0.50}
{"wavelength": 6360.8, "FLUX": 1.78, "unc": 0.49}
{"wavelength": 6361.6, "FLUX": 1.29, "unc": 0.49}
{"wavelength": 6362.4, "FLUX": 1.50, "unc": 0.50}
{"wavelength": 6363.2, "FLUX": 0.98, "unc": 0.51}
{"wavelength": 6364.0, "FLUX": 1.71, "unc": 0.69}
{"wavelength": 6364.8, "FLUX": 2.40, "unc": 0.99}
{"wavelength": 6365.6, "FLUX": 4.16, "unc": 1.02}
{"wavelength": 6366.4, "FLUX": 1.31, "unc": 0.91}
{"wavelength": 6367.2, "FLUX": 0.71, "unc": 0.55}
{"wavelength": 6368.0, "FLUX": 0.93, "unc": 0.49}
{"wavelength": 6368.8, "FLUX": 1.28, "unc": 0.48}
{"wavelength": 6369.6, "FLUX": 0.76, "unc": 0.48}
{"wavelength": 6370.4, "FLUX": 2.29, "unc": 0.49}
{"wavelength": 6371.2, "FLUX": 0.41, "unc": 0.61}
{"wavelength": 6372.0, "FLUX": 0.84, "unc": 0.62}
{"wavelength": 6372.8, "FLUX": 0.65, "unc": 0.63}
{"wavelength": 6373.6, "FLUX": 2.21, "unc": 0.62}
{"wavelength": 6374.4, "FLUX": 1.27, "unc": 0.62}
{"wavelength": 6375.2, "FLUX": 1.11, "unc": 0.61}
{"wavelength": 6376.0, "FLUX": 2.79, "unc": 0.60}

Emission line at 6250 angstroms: H-beta 4861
